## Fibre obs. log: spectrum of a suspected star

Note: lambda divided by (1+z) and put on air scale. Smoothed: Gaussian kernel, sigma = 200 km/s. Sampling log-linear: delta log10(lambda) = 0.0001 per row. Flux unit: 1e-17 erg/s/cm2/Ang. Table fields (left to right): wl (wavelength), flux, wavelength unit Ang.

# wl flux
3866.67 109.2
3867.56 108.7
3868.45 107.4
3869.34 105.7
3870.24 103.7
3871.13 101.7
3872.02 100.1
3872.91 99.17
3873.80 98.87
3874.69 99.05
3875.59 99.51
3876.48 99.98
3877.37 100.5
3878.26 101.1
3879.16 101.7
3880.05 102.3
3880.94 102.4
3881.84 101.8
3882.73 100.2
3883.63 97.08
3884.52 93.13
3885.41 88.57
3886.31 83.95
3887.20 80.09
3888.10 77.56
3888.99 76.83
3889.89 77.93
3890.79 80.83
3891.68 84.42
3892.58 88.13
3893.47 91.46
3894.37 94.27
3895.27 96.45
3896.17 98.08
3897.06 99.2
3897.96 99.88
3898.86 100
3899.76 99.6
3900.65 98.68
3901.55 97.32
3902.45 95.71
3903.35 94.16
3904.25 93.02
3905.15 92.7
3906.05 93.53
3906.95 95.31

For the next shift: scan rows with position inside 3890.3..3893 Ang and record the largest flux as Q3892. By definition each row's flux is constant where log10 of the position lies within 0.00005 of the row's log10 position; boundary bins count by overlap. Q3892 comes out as 88.13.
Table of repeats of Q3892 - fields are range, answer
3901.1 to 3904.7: 97.32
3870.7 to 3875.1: 101.7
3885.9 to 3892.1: 84.42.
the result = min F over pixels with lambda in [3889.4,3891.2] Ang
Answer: 77.93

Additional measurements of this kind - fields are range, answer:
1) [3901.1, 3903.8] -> 94.16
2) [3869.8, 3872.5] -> 100.1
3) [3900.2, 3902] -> 97.32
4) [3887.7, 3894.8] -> 76.83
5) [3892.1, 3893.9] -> 88.13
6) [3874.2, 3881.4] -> 99.05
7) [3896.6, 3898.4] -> 99.2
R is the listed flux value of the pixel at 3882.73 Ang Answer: 100.2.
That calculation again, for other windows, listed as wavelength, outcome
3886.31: 83.95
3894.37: 94.27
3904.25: 93.02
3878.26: 101.1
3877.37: 100.5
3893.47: 91.46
